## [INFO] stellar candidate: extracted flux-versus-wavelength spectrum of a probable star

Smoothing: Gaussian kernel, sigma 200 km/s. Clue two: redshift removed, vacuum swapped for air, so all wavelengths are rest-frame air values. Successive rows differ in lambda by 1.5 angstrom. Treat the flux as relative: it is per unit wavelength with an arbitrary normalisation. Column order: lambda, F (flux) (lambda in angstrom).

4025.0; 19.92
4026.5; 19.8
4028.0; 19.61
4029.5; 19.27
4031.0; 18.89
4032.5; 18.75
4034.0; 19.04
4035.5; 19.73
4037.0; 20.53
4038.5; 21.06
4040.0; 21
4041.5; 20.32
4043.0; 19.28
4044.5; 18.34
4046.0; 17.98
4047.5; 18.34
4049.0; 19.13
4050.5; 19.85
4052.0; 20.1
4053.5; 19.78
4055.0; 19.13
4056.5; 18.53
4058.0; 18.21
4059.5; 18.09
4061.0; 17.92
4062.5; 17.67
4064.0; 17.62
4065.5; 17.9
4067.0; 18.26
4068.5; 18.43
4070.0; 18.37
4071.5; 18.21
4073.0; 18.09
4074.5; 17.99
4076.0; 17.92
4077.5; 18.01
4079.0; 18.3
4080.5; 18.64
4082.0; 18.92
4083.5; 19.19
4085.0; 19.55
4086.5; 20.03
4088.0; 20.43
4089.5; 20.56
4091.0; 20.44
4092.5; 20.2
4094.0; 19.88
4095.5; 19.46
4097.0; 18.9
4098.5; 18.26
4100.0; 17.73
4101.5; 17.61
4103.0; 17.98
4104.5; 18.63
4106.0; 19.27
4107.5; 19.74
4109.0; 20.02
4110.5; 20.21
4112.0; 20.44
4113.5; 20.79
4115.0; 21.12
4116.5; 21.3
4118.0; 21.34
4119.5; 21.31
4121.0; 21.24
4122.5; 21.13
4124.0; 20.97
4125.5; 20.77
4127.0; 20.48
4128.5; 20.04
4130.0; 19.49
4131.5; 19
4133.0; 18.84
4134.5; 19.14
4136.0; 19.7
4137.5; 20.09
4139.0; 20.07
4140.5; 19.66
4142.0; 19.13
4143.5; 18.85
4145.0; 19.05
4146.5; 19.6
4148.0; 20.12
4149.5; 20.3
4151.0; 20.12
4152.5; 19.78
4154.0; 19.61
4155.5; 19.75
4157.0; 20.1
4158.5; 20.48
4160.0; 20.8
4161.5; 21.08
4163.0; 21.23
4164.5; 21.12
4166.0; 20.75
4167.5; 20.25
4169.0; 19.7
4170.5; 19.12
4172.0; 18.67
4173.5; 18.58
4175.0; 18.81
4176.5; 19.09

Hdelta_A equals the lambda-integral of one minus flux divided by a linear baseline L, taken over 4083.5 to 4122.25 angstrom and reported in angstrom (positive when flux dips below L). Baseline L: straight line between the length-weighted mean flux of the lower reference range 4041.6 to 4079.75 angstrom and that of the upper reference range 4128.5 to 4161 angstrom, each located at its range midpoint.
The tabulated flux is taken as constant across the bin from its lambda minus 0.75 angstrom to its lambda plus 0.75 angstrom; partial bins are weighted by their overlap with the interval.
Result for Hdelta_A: -1.5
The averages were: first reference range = 18.5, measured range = 19.9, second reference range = 19.7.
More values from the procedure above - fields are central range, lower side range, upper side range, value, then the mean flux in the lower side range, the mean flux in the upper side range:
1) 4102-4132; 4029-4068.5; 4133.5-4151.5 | -1.2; 19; 19.6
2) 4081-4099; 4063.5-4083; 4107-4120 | -0.4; 18.2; 20.7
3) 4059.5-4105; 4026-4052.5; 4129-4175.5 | 2.1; 19.5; 19.8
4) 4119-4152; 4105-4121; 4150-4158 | 0.4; 20.6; 19.9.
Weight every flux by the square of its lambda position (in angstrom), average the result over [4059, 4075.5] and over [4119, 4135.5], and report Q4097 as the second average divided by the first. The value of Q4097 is 1.15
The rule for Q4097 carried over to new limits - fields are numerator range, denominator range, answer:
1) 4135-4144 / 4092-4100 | 1.04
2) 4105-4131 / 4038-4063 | 1.11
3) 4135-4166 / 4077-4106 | 1.08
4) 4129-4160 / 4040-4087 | 1.10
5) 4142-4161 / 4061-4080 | 1.14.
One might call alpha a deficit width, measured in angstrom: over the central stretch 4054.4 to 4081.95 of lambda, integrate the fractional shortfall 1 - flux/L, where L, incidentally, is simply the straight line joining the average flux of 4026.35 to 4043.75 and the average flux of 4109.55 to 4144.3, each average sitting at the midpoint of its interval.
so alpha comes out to 2.4 angstrom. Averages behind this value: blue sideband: 19.8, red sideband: 20.2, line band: 18.2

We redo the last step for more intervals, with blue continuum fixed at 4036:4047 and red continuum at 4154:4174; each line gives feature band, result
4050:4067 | 1.0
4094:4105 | 0.8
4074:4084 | 0.7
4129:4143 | 0.4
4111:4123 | -0.6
